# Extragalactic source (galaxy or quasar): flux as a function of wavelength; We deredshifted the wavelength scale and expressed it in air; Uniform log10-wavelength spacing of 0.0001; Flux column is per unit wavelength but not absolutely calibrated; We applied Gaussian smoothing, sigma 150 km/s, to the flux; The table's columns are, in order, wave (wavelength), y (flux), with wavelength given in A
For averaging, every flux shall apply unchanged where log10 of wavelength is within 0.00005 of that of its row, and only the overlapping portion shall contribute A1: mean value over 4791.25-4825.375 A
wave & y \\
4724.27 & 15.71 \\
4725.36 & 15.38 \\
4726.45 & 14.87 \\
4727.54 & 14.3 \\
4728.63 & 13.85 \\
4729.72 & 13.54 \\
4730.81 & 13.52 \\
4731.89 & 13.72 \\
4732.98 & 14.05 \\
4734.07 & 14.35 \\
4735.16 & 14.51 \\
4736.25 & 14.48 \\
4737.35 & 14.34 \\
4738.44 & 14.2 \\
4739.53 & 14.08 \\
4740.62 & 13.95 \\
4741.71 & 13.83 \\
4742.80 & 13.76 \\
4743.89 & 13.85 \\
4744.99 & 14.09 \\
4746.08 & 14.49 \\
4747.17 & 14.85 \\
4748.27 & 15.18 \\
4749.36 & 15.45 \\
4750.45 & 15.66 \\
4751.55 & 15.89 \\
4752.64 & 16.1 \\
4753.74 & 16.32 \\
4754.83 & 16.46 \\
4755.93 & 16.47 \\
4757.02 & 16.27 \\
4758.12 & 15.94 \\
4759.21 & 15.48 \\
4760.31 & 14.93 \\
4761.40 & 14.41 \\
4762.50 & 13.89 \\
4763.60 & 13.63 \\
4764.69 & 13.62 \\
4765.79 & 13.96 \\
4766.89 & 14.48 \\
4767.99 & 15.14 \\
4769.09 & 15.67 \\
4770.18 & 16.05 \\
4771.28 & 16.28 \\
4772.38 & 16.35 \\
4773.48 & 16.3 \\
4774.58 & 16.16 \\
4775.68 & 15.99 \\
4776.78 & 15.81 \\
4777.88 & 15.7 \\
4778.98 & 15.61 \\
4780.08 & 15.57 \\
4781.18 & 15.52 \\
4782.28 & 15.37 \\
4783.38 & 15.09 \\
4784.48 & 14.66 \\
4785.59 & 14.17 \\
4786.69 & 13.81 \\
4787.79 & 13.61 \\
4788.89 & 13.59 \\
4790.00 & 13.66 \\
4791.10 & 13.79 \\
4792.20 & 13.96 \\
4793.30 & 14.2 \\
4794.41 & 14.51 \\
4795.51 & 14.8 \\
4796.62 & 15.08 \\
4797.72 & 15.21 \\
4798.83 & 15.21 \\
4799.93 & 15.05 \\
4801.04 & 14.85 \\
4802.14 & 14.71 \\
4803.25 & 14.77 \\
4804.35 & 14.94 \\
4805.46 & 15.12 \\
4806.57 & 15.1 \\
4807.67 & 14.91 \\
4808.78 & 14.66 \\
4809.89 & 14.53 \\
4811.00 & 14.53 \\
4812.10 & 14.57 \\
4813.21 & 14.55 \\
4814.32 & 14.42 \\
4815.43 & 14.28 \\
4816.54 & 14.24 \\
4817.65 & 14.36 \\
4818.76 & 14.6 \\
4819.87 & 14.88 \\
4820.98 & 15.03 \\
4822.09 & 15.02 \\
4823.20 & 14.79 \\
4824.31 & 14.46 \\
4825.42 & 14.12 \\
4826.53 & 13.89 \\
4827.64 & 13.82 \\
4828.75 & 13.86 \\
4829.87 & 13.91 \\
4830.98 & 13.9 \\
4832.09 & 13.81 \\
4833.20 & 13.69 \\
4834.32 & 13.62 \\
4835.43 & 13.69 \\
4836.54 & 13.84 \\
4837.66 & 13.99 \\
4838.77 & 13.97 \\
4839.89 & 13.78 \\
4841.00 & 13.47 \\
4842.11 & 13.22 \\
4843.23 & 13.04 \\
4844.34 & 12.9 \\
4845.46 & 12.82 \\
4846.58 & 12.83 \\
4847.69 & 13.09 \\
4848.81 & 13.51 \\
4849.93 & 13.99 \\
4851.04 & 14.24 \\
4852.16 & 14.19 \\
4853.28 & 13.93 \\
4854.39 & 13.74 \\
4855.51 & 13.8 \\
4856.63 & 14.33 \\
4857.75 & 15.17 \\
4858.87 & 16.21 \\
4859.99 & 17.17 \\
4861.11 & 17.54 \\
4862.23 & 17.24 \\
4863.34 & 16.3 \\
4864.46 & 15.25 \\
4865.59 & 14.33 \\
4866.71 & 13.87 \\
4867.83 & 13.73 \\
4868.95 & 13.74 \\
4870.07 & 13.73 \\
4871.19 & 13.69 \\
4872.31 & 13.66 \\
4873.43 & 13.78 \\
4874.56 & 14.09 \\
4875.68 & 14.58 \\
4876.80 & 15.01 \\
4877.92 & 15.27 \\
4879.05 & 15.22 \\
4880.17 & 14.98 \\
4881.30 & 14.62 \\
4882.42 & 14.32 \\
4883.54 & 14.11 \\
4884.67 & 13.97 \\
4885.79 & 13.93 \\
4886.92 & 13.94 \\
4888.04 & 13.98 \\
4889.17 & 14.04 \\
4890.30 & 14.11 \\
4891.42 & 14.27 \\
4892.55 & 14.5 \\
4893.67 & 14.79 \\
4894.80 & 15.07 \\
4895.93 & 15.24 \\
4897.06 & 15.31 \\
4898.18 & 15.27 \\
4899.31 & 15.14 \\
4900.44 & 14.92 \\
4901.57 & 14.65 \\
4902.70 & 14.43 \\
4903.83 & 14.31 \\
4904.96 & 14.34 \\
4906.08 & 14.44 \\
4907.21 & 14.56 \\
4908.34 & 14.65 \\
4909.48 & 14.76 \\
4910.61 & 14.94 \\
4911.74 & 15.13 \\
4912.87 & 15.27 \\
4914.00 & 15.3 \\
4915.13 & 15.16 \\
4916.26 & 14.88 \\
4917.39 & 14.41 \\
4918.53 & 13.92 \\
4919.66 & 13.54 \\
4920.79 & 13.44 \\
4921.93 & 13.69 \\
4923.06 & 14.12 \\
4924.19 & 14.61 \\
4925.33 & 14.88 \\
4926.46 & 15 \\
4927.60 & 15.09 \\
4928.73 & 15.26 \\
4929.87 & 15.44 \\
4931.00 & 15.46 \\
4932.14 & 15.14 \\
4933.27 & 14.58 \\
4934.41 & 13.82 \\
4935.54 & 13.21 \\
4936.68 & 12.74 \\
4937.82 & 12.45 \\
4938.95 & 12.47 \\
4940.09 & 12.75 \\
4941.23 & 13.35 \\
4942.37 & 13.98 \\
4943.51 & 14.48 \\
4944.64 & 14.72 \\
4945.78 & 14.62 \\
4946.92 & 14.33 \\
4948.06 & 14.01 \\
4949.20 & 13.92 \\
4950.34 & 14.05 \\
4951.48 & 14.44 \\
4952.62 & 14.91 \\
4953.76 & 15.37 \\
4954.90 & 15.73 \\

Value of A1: 14.7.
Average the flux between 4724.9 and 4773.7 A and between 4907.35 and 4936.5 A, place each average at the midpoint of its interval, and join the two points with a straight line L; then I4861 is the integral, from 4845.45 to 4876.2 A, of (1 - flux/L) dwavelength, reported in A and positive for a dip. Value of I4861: 0.4 A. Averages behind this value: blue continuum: 14.8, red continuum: 14.6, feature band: 14.5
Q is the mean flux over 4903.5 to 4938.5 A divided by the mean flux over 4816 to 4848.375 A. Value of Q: 1.04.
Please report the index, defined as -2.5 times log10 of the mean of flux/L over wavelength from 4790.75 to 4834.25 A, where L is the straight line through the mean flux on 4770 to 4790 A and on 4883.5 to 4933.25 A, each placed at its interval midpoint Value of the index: 0.04 mag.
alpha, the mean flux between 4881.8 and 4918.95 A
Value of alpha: 14.6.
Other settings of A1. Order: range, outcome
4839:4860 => 13.9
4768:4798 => 15.1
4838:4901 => 14.4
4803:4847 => 14.1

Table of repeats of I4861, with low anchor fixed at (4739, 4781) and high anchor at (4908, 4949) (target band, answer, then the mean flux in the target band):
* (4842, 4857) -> 1.21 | 13.5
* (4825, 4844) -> 1.39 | 13.7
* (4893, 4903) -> -0.35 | 15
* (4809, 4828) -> 0.52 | 14.5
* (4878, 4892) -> 0.21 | 14.3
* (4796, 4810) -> 0.03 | 14.9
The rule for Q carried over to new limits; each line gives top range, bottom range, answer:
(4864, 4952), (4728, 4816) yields 0.97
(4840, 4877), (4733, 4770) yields 0.96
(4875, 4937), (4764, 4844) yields 1.00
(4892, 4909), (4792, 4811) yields 1.00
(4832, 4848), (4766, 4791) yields 0.89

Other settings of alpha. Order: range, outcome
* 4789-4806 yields 14.6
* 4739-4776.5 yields 15.2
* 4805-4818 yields 14.6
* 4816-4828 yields 14.5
